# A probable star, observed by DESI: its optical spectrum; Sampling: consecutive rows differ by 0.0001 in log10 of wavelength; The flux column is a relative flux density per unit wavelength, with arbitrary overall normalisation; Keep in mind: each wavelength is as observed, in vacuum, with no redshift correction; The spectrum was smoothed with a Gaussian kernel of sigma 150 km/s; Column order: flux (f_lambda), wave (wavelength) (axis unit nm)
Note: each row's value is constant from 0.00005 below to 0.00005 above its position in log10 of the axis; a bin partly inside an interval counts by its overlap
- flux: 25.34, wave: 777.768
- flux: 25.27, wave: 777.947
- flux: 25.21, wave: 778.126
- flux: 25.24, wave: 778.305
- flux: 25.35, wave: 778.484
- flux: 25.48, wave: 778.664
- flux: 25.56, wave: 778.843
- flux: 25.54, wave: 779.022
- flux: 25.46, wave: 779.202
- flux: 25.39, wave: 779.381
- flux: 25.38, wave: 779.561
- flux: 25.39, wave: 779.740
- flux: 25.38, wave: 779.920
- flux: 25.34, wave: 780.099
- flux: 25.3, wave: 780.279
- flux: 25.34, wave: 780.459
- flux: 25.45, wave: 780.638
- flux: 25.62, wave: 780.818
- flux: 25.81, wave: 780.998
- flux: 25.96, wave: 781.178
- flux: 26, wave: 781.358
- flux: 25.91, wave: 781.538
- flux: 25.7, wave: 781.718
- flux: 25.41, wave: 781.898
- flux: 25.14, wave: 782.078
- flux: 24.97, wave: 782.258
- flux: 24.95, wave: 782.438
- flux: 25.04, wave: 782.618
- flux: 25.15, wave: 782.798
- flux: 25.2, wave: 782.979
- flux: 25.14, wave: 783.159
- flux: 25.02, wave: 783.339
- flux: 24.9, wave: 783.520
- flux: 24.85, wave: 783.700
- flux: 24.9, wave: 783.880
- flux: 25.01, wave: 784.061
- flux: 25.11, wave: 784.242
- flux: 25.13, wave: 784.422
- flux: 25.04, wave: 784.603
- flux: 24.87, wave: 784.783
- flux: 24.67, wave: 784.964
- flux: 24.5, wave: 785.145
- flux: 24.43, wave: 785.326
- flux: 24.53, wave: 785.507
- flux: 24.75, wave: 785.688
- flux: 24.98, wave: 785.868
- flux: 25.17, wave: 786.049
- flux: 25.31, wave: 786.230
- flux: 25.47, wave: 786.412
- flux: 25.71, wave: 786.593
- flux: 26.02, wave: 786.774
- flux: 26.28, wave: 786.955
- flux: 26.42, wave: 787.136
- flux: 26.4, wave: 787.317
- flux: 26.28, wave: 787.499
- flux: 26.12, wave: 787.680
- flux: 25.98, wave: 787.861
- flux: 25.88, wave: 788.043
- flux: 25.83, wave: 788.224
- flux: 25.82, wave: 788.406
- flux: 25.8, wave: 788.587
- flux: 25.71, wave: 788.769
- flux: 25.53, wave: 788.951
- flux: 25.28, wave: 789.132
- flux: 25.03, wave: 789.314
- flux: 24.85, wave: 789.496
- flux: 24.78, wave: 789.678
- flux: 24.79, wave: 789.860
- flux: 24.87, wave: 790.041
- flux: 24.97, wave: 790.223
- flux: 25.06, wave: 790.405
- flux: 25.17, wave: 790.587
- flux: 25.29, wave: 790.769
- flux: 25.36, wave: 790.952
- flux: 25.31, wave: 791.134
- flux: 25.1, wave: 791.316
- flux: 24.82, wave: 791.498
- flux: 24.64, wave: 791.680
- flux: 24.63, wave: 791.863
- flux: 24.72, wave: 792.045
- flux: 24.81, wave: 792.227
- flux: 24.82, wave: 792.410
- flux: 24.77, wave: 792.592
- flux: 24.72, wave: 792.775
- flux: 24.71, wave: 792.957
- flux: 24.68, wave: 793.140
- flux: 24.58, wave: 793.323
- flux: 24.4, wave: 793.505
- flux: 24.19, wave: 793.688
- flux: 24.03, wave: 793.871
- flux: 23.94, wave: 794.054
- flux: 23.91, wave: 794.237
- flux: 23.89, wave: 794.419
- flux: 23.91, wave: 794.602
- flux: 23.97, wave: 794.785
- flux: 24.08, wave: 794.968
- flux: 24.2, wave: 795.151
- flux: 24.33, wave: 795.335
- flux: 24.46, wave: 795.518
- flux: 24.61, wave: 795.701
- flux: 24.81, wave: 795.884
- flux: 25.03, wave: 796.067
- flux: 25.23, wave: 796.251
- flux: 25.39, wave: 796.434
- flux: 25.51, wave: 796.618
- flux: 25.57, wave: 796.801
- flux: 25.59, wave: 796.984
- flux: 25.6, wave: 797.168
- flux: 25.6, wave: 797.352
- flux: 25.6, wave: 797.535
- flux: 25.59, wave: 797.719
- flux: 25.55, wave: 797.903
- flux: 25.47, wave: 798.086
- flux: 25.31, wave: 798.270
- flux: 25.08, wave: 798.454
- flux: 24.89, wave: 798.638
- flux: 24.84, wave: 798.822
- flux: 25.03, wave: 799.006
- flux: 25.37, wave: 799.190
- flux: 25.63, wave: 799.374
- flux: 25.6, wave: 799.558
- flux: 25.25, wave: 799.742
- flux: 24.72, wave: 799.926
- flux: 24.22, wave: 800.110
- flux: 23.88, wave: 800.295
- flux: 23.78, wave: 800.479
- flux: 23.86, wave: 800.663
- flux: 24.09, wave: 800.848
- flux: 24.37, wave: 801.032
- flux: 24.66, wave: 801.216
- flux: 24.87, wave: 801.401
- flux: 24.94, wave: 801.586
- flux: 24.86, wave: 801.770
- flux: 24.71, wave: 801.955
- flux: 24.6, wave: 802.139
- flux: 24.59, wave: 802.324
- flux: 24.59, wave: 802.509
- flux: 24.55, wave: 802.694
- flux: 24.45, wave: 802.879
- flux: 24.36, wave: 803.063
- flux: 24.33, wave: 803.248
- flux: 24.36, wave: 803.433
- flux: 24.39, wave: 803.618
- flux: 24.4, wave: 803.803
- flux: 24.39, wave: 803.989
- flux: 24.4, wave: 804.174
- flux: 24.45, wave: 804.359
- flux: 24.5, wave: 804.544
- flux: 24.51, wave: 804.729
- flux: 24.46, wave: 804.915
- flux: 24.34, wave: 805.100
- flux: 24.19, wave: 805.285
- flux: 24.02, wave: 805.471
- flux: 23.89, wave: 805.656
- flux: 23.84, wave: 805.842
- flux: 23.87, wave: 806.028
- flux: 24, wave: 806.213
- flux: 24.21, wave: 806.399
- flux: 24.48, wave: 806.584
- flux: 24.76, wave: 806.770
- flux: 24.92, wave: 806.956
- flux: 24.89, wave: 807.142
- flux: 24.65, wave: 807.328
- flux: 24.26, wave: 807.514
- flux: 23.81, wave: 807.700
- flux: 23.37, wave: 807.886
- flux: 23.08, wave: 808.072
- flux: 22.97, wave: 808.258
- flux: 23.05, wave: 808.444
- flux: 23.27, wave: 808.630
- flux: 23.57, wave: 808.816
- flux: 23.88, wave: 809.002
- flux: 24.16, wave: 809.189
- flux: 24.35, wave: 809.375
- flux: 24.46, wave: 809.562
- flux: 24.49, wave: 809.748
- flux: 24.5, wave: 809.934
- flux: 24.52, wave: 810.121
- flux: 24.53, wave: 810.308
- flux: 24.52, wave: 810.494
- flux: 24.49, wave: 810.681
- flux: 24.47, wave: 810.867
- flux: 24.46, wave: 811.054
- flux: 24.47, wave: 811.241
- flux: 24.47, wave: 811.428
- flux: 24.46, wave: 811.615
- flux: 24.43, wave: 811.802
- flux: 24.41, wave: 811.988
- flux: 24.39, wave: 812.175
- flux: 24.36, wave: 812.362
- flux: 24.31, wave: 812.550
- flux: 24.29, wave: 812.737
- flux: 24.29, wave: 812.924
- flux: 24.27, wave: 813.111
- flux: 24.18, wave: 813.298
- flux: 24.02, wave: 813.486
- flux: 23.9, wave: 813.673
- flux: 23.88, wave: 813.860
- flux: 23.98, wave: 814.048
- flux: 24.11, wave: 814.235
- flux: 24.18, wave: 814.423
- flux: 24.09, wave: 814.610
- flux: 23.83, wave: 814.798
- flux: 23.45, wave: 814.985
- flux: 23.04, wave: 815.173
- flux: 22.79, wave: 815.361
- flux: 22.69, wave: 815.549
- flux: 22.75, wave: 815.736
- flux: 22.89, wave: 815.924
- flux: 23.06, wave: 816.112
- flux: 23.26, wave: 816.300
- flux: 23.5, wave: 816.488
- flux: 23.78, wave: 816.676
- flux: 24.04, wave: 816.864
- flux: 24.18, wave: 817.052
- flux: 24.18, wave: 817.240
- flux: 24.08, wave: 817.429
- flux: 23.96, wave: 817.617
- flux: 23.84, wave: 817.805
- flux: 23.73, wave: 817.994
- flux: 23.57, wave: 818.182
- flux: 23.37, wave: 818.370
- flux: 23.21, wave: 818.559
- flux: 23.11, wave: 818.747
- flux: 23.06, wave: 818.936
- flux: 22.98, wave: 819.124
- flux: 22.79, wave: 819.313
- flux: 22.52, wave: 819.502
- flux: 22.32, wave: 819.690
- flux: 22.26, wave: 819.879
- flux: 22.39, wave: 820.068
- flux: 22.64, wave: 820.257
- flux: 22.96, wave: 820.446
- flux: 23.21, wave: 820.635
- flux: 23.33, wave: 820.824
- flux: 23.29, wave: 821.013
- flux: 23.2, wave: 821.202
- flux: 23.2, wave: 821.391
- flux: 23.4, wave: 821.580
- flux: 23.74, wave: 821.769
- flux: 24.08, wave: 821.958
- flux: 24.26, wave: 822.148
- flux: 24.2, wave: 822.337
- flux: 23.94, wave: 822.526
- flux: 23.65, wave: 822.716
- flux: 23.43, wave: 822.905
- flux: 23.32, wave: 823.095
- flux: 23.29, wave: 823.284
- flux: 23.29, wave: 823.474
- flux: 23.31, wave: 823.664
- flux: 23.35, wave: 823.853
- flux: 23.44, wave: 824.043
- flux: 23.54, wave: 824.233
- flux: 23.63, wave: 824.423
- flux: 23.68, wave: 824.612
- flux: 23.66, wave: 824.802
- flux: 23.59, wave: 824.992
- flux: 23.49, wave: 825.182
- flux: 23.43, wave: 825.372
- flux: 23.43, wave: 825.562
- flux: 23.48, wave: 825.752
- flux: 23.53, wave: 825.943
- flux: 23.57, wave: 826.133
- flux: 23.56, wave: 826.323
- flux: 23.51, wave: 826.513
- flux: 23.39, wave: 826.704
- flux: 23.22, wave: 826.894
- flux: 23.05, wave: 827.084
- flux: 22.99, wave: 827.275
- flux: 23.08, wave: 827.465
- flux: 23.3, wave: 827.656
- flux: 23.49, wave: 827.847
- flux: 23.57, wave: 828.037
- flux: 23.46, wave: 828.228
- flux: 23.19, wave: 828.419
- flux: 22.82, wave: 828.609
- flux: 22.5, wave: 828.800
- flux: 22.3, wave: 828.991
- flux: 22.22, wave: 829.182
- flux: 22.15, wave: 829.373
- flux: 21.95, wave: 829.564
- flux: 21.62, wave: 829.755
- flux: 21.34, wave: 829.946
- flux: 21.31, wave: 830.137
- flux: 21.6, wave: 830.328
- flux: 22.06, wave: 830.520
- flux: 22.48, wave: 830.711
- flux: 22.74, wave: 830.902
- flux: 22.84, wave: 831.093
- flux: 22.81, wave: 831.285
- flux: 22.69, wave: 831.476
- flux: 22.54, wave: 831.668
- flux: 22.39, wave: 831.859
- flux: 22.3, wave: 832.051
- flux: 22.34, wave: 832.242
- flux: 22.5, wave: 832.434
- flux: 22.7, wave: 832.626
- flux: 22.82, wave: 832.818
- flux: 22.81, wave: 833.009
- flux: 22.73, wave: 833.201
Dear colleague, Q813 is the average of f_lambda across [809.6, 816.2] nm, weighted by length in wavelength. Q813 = 24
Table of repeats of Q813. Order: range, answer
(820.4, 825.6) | 23.5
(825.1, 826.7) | 23.5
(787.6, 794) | 25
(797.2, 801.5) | 24.9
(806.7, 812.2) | 24.2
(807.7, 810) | 23.8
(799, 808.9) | 24.3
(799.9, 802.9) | 24.4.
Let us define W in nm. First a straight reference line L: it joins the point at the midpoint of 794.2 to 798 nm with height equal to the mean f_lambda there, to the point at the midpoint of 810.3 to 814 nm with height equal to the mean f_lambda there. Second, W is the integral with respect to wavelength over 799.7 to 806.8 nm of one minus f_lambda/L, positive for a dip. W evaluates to 0.08 nm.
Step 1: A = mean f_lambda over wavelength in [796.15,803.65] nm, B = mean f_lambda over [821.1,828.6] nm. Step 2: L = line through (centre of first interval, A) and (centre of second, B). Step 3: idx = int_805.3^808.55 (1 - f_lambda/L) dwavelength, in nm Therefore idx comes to 0.07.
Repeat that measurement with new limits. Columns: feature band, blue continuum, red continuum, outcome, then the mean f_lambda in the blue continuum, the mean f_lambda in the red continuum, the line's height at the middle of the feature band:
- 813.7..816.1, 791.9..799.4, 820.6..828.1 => 0.046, 24.8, 23.5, 23.9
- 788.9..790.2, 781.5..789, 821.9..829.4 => 0.007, 25.4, 23.4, 25.1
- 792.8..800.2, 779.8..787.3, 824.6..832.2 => -0.086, 25.3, 22.8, 24.6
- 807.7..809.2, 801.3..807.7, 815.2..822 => 0.043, 24.4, 23.3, 24.1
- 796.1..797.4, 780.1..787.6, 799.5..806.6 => -0.041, 25.3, 24.4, 24.7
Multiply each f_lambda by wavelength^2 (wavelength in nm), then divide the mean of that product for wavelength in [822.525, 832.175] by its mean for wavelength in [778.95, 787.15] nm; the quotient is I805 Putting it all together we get 1.01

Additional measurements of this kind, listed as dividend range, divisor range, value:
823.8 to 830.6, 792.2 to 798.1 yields 1.00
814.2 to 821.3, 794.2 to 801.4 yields 0.99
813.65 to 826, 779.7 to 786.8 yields 1.02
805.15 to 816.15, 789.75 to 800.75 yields 1.01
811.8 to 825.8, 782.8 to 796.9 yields 1.01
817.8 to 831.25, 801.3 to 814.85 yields 0.99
